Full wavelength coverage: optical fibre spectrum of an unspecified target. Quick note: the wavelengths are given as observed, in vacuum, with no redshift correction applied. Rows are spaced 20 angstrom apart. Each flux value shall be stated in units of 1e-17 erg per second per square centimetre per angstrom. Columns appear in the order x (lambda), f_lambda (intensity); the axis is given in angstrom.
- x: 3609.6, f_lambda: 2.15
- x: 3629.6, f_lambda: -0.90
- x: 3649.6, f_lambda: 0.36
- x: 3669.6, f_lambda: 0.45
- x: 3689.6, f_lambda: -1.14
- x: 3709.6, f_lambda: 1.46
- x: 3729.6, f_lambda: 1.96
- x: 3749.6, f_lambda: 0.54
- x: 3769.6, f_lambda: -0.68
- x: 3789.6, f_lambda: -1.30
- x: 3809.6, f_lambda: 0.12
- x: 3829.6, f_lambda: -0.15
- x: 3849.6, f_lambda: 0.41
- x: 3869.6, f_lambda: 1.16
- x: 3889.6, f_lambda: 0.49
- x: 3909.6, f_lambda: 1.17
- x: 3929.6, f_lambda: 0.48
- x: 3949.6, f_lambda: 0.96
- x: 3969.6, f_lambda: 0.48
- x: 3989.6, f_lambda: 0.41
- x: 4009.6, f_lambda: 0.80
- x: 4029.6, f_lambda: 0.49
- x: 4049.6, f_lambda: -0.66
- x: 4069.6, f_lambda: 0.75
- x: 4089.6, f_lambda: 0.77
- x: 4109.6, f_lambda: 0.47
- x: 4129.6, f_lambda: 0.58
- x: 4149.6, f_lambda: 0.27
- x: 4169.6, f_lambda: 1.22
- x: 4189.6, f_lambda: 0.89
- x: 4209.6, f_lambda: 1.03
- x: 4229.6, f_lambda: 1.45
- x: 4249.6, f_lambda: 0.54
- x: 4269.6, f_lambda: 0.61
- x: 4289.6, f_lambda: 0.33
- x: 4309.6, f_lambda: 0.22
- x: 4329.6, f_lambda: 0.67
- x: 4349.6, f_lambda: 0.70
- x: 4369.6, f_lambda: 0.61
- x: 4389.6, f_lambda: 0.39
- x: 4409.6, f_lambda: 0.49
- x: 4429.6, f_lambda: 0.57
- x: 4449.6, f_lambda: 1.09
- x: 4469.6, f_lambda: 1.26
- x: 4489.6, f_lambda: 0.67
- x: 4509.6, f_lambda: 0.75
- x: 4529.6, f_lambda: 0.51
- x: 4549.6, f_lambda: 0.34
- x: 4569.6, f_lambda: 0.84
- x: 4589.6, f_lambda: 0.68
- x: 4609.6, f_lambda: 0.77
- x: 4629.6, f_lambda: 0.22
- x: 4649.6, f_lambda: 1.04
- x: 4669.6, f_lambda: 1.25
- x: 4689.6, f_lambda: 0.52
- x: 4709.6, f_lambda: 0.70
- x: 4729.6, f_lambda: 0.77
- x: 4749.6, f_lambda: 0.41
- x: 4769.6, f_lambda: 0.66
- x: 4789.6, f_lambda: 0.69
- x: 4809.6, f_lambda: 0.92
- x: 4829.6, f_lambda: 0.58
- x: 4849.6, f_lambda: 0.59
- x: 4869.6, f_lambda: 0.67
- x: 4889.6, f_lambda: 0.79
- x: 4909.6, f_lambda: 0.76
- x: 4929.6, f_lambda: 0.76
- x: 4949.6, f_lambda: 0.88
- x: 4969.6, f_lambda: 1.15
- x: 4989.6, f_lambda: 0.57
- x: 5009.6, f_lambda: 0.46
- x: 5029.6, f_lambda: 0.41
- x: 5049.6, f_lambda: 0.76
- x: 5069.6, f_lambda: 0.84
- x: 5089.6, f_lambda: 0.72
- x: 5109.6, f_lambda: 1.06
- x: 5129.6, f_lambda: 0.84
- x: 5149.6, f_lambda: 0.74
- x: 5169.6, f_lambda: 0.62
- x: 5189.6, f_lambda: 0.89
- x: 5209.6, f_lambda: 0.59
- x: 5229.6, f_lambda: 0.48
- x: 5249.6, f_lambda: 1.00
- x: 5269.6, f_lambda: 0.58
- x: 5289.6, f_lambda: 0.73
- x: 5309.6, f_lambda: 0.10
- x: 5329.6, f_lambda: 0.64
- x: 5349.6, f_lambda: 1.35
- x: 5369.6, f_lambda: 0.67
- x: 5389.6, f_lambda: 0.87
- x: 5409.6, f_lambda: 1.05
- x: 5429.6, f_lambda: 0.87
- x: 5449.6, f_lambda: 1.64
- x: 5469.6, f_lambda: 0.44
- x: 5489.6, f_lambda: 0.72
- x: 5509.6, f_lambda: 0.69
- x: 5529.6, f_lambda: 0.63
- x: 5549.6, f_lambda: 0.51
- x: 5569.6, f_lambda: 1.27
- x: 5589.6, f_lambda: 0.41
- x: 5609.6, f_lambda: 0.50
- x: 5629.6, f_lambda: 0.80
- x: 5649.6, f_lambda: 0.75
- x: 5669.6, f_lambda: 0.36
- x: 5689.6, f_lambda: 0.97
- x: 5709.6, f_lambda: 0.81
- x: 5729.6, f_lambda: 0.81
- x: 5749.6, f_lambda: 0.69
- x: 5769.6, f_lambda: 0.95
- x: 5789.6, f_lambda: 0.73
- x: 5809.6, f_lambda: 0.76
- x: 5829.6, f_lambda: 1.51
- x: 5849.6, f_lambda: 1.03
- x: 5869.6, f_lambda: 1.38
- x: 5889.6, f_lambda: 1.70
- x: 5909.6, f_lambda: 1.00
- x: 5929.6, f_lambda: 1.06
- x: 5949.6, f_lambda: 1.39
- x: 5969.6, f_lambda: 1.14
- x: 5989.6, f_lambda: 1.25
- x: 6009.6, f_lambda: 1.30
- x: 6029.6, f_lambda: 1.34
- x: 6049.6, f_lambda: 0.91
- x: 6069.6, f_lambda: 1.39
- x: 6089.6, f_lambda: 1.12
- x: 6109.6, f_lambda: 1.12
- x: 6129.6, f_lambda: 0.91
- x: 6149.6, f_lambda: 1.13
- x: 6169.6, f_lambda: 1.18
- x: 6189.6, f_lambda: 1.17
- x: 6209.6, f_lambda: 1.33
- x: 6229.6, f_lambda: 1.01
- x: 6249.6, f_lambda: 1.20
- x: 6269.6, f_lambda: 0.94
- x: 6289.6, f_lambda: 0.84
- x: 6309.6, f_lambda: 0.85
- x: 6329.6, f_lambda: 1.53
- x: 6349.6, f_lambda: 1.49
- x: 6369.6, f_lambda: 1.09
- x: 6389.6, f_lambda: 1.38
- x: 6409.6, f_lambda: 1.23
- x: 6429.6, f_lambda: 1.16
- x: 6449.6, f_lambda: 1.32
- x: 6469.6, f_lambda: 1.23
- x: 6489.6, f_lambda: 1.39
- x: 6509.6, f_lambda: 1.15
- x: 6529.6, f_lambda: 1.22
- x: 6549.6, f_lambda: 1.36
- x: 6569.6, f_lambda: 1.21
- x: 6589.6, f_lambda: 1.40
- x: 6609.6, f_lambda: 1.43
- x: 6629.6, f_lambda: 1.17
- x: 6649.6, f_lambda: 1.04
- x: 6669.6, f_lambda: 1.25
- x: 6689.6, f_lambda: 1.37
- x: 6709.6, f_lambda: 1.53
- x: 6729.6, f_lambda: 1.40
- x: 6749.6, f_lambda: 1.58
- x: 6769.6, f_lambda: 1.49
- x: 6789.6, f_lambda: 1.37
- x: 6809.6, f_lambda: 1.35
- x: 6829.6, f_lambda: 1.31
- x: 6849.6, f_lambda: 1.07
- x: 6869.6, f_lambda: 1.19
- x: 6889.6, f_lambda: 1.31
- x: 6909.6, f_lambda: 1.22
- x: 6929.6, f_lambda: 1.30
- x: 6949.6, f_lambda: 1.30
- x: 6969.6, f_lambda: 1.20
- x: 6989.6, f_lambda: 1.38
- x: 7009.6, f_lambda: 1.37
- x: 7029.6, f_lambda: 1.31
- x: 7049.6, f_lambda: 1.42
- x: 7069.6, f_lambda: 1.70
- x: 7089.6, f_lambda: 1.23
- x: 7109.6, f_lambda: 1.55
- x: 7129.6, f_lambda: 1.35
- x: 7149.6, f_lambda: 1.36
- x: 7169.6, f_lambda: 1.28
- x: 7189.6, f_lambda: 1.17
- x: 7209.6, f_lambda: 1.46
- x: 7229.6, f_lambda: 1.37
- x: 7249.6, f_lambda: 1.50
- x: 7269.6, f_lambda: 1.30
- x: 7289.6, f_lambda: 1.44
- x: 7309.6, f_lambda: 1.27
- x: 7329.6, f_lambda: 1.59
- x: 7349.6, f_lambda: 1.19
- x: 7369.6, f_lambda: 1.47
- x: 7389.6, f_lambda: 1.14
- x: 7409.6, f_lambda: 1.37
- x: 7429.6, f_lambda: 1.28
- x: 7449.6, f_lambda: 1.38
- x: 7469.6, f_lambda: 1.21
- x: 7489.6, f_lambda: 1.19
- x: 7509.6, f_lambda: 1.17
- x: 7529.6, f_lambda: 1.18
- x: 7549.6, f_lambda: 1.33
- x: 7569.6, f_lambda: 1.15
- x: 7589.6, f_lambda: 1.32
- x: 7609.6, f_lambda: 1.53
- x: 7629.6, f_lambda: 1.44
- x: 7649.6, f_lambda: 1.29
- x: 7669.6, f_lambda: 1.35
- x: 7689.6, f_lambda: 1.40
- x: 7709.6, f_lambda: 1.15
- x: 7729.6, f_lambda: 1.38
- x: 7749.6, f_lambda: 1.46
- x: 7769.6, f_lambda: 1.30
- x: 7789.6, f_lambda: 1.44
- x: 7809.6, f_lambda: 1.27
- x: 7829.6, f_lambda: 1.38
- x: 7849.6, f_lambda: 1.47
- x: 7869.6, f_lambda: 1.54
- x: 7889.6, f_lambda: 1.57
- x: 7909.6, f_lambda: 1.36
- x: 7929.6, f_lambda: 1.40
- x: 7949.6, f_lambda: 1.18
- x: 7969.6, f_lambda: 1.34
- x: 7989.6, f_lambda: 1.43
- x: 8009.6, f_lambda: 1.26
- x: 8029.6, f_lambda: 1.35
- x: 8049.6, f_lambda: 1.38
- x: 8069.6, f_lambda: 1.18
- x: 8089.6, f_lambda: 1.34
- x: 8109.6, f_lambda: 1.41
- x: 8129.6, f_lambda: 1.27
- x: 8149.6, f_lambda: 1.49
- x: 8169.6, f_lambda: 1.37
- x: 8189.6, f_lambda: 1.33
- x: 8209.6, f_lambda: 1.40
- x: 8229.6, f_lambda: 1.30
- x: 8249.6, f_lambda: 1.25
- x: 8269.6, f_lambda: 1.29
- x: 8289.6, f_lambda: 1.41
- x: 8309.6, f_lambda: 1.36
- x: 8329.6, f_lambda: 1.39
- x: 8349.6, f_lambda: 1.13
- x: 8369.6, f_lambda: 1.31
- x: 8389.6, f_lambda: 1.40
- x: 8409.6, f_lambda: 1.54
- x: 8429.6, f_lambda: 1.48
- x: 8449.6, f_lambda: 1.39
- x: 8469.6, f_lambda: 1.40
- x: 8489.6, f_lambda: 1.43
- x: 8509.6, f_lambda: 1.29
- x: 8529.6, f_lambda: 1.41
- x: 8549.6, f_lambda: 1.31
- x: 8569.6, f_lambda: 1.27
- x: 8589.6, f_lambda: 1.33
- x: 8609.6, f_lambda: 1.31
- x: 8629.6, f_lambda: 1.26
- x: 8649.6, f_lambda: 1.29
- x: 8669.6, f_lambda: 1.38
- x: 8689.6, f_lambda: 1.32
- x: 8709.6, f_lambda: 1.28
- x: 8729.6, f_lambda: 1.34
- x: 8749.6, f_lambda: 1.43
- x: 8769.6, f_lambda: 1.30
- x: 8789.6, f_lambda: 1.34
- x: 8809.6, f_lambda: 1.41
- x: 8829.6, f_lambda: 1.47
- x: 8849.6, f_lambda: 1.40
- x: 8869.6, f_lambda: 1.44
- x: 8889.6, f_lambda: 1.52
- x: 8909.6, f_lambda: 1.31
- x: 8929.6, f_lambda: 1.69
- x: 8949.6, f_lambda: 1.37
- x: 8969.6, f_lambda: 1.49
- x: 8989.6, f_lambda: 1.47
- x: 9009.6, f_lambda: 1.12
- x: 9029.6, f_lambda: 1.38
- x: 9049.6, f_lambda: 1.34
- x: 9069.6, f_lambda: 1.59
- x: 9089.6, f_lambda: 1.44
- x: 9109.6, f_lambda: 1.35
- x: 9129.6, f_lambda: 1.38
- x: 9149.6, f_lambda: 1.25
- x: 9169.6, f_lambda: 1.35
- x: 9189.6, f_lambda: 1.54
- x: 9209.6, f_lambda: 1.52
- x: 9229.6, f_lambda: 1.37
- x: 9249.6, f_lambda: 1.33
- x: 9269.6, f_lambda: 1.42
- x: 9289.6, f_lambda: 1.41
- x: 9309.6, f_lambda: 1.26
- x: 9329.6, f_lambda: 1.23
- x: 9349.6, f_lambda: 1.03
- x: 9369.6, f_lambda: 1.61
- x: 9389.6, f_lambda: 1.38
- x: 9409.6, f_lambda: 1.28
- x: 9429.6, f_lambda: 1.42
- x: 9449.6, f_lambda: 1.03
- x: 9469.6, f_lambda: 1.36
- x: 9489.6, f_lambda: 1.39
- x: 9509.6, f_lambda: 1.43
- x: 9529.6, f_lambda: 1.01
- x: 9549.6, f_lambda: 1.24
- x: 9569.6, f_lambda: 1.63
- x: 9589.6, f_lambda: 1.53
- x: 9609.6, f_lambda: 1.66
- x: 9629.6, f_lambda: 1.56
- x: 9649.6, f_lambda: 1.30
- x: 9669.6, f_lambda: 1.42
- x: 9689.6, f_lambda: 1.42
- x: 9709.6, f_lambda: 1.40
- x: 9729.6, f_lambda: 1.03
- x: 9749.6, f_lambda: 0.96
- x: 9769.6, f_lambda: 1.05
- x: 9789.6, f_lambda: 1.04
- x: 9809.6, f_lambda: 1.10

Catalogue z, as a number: 0.46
